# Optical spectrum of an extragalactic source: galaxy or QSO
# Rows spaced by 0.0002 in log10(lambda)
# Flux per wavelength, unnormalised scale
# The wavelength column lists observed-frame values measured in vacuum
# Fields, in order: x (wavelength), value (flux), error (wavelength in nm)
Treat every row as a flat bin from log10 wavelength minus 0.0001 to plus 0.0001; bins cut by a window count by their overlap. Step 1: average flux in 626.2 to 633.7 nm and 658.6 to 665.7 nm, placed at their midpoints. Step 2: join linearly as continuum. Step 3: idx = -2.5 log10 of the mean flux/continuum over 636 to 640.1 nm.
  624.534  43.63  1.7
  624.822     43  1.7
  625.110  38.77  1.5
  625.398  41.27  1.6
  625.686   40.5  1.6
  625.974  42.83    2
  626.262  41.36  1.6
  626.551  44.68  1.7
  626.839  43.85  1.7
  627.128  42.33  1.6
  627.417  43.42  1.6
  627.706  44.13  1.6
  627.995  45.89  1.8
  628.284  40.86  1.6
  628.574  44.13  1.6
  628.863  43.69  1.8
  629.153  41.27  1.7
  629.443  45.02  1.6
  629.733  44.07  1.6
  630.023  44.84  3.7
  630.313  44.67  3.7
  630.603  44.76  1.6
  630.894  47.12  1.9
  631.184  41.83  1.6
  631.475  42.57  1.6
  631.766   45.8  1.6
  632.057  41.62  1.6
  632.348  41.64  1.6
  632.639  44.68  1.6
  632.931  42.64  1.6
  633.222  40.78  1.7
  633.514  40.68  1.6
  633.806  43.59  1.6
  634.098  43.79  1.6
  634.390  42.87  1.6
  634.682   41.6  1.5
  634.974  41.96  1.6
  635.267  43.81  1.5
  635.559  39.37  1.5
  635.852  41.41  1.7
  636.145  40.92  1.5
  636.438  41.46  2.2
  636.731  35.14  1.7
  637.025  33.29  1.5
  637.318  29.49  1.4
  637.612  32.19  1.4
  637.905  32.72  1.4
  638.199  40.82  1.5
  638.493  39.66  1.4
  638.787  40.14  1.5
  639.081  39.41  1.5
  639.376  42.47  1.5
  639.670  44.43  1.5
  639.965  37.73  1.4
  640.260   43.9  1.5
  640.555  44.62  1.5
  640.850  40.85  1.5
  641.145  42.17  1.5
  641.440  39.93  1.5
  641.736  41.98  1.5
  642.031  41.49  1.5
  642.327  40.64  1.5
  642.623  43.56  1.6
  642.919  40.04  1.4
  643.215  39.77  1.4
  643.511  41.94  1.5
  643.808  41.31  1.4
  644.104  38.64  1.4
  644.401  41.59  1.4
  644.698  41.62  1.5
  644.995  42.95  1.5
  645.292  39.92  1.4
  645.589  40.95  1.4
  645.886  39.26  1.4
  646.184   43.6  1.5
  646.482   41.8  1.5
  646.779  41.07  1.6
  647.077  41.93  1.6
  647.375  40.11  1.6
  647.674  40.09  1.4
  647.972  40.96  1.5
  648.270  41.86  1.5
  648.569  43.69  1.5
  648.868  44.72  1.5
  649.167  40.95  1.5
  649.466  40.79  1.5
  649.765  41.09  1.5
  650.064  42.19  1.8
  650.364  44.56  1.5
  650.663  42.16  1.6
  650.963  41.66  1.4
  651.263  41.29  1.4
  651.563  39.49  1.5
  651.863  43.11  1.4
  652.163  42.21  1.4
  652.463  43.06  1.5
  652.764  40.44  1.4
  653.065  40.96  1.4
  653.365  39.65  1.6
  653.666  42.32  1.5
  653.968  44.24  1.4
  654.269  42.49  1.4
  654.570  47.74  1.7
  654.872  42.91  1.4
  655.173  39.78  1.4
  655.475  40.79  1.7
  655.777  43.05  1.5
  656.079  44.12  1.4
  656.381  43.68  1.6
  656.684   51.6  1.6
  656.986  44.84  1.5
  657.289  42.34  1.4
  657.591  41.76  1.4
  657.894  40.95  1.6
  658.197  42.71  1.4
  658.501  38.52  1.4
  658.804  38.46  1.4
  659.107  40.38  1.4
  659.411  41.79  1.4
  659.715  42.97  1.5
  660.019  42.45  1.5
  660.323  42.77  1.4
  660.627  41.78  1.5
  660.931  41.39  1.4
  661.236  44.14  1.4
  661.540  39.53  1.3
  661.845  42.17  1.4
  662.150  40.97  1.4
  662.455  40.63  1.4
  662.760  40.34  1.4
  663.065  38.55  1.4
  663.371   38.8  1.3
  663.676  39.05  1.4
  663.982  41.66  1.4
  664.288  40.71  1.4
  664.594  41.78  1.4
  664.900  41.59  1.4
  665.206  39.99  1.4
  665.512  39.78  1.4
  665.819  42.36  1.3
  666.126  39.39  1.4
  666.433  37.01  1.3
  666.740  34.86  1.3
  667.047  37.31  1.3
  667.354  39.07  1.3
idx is 0.13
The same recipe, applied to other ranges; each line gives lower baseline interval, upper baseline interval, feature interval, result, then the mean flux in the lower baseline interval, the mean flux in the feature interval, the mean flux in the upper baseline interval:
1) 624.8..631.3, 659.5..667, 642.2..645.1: 0.02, 43.2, 41.2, 40.6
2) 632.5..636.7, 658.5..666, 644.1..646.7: 0.01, 41.9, 41.3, 40.9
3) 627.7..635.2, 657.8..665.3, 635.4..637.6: 0.16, 43.3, 37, 41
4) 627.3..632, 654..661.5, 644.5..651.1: 0.04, 44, 41.7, 42.6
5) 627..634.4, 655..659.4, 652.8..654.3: 0.02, 43.4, 41.8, 42.3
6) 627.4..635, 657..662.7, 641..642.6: 0.03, 43.4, 41.4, 41.5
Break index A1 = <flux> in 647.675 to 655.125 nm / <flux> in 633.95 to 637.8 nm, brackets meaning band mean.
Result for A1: 1.1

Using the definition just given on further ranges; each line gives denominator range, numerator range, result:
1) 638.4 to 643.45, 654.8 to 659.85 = 1.02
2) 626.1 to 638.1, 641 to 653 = 0.99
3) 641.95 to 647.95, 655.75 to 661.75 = 1.03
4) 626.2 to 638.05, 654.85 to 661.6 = 1.01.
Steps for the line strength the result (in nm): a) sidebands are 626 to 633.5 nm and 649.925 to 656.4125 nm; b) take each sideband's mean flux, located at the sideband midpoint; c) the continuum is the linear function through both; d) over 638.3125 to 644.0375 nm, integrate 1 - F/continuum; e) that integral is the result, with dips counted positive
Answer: 0.21 nm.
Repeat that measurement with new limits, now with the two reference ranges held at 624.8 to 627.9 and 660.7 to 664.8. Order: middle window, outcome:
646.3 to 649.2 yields -0.022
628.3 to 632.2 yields -0.149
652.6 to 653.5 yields 0.018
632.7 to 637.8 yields 0.278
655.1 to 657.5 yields -0.163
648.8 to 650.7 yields -0.041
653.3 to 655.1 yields -0.091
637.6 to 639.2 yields 0.152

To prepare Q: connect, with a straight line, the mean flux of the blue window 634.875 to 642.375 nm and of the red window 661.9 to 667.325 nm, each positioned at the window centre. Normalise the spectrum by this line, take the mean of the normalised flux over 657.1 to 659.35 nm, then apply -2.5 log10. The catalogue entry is -0.03 mag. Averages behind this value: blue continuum 39.7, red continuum 39.7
